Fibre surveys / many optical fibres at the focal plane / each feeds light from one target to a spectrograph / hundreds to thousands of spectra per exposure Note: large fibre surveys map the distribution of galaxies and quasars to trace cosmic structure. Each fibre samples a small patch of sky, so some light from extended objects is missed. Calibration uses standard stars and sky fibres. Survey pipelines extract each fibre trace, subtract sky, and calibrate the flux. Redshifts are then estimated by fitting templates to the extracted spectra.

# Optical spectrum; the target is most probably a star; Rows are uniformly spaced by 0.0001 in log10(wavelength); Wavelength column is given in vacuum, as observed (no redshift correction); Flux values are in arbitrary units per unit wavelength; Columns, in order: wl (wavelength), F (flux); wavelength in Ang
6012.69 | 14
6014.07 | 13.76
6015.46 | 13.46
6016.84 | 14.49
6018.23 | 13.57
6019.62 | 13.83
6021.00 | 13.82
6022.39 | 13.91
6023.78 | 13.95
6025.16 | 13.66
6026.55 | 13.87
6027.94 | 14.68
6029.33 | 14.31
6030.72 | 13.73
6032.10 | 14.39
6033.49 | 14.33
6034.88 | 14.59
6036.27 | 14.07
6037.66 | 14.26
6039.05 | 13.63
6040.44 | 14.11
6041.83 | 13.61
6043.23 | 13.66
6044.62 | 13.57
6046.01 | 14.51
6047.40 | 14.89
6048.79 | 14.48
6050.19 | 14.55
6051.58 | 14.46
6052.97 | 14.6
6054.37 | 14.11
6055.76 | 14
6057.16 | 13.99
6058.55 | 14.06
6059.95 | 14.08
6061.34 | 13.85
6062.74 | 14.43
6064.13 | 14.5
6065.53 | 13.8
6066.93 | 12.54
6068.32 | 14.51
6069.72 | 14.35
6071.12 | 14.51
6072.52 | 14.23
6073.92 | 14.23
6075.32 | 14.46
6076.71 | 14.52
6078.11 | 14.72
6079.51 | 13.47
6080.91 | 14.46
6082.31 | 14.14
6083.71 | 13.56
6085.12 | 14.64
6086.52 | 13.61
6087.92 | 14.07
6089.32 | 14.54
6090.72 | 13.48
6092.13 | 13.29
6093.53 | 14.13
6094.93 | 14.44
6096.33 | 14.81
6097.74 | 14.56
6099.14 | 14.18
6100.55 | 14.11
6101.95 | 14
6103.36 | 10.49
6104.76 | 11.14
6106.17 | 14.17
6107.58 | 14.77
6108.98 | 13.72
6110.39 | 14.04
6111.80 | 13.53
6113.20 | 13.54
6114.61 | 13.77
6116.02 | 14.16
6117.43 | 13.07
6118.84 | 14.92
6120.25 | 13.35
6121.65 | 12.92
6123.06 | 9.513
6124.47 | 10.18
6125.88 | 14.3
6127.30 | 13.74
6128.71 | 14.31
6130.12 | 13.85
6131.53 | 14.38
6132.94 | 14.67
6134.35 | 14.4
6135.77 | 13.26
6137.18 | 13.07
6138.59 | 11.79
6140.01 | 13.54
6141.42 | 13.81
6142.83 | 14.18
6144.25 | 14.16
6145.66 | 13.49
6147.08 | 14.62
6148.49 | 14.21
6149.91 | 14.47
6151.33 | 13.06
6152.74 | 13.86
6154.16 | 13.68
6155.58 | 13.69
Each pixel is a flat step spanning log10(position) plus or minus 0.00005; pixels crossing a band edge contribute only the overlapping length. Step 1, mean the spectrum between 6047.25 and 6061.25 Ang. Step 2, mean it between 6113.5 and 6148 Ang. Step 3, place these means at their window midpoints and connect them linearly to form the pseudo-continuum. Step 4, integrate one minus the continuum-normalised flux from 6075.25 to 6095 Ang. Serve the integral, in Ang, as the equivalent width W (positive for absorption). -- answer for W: -0.2 Ang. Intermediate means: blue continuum 14.3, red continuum 13.5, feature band 14.1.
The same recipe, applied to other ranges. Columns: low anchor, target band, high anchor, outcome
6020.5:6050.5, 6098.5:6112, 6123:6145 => 0.22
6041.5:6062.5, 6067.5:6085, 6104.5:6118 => -0.37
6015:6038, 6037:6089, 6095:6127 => -1.47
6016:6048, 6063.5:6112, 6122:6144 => -1.10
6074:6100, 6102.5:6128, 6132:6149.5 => 1.63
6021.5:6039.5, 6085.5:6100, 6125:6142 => -0.26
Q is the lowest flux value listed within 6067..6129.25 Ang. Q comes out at 9.513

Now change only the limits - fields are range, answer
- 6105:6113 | 13.53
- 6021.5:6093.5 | 12.54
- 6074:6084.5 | 13.47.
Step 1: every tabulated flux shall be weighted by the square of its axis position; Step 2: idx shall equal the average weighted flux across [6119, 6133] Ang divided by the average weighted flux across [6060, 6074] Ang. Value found 0.95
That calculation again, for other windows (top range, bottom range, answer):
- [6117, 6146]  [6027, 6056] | 0.97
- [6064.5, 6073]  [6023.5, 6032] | 1.01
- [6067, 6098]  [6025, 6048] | 1.02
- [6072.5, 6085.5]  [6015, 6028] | 1.04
